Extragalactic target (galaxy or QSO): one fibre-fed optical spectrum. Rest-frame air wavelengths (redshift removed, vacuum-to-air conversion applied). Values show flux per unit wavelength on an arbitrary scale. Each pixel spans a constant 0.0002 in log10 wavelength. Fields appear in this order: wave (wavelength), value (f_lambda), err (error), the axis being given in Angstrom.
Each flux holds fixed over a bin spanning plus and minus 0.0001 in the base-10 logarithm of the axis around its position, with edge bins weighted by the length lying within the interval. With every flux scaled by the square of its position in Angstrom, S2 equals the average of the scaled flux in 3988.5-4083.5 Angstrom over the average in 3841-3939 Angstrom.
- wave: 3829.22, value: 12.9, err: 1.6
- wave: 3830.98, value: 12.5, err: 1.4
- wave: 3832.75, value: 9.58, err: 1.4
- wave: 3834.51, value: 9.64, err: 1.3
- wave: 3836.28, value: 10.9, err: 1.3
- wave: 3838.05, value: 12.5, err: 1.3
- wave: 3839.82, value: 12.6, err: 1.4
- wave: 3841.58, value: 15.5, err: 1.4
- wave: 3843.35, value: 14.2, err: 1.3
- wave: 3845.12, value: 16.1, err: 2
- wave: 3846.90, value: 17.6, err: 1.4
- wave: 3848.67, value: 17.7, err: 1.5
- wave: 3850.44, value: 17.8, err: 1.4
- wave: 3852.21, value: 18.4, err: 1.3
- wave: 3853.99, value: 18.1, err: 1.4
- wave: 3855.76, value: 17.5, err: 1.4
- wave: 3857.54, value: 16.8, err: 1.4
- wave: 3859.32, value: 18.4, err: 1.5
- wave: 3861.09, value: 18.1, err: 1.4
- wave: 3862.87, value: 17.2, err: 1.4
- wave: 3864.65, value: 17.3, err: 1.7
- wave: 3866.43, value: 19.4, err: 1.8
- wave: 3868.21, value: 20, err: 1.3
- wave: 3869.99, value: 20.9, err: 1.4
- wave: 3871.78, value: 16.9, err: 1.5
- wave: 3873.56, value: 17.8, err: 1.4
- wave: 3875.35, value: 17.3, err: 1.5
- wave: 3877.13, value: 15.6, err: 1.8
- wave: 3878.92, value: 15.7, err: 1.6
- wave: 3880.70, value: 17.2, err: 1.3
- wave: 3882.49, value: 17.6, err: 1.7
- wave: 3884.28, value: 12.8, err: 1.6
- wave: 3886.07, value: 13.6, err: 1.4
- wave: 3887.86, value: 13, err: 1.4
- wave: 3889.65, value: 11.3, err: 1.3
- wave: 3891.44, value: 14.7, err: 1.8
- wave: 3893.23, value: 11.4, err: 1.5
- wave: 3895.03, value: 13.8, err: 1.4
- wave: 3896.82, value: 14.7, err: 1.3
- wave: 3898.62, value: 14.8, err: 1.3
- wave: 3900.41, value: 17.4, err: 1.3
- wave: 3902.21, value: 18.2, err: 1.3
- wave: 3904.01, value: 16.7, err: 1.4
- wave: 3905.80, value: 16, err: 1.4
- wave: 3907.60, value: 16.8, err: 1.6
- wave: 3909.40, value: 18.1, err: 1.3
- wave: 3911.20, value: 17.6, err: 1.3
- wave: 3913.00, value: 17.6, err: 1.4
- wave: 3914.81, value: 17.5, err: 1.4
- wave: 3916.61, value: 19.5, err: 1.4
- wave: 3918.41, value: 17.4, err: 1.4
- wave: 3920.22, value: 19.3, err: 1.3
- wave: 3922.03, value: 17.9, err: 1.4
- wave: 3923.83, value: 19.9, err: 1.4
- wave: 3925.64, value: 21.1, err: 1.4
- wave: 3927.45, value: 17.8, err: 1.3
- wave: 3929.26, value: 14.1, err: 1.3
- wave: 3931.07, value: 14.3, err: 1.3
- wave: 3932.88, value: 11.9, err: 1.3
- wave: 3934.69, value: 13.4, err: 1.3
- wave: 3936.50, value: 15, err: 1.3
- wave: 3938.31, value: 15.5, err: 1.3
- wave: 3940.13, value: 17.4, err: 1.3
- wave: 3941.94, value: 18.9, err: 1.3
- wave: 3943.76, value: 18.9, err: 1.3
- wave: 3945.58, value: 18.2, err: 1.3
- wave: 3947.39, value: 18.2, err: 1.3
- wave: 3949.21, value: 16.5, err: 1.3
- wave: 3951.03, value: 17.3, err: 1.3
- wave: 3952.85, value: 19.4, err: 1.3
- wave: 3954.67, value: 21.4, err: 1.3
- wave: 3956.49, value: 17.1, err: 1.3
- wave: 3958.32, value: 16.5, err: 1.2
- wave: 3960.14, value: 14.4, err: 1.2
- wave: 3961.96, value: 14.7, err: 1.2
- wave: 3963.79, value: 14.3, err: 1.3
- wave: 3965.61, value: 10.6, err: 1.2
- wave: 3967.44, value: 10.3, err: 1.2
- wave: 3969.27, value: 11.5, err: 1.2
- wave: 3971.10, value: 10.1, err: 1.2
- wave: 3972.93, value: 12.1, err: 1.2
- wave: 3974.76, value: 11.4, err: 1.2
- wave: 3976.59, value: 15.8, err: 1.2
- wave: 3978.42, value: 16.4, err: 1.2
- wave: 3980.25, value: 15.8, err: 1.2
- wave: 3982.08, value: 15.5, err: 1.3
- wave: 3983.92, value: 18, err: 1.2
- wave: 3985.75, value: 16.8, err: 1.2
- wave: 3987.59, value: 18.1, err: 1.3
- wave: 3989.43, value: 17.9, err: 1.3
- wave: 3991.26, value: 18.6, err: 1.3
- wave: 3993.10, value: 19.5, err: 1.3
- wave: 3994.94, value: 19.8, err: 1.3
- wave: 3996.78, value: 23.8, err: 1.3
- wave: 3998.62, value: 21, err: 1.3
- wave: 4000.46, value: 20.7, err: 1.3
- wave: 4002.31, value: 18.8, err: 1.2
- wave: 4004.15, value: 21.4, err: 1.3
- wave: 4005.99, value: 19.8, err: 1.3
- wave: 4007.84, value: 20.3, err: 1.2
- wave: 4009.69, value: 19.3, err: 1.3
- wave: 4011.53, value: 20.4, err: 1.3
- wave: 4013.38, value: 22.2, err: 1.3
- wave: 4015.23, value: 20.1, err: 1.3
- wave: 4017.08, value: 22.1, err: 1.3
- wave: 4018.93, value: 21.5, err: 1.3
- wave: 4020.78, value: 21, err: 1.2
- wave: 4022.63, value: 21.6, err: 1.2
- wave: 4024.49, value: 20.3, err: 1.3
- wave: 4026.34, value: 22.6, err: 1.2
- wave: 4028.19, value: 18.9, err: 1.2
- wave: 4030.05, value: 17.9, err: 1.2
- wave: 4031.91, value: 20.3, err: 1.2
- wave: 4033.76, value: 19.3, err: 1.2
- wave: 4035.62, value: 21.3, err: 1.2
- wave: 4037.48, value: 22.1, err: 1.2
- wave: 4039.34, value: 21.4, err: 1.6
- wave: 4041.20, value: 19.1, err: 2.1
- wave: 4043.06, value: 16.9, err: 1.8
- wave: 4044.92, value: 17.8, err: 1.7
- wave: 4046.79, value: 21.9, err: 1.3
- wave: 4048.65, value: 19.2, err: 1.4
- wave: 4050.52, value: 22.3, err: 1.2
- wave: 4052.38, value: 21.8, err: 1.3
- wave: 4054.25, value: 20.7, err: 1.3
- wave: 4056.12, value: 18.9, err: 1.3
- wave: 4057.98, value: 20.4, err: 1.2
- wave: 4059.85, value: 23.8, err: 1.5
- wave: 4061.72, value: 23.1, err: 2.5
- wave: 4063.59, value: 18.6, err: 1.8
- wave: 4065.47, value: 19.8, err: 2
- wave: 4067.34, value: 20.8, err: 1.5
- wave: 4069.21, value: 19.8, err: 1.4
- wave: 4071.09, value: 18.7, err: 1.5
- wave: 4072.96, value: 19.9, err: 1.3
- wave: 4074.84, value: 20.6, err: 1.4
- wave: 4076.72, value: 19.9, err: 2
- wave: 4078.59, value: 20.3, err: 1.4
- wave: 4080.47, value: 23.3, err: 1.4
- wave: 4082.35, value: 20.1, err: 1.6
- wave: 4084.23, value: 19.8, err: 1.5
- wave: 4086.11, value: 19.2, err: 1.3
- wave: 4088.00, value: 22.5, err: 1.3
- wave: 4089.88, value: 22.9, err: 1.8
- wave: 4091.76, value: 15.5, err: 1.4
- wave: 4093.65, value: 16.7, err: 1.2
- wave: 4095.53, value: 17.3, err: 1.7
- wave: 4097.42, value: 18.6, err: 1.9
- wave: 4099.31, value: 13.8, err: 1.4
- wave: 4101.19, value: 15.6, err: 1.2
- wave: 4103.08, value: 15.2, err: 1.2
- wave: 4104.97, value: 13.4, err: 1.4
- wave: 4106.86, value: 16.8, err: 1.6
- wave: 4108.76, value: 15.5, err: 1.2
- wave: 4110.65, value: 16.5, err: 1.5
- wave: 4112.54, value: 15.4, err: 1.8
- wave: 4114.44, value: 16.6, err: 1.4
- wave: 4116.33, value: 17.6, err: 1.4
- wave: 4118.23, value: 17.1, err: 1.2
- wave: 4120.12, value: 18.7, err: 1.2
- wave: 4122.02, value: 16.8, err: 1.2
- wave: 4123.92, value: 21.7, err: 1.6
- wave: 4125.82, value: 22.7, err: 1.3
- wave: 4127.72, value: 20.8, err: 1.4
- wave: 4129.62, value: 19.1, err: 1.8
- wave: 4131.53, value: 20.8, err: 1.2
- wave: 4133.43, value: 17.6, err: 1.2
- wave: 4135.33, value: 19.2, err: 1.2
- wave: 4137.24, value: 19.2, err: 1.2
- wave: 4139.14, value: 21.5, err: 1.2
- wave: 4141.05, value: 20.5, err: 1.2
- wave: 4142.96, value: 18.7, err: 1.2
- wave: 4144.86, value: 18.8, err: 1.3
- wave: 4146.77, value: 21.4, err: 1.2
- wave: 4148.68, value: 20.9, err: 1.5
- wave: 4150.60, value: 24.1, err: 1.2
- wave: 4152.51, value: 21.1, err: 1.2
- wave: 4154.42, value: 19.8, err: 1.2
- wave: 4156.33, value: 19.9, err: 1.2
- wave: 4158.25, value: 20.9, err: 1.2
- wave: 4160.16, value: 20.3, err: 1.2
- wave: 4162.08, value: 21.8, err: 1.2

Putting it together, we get 1.33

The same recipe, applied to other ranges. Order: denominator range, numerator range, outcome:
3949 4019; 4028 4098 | 1.19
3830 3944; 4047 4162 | 1.34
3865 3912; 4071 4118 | 1.24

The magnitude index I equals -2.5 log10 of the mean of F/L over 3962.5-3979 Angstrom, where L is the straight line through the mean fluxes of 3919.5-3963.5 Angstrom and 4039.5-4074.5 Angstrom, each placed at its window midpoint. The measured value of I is 0.39 mag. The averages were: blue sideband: 17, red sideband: 20.2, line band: 12.5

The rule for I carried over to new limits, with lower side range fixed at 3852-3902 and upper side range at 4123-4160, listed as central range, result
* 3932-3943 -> 0.12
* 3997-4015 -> -0.12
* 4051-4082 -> -0.08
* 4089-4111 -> 0.20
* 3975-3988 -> 0.11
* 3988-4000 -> -0.11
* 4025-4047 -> -0.06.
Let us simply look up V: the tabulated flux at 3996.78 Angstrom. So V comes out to 23.8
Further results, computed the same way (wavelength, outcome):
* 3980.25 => 15.8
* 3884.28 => 12.8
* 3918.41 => 17.4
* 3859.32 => 18.4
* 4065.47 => 19.8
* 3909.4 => 18.1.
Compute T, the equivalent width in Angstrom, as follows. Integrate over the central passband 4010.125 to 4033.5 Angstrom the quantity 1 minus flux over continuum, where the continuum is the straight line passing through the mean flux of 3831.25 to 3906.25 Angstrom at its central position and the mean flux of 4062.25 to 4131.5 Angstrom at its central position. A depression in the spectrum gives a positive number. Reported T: -4.0 Angstrom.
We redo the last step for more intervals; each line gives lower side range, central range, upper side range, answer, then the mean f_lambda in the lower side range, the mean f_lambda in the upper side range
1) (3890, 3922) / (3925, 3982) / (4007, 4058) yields 7.83 Angstrom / 16.5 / 20.4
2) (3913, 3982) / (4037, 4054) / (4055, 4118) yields -2.24 Angstrom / 16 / 18.7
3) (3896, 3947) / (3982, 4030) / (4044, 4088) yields -2.47 Angstrom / 17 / 20.5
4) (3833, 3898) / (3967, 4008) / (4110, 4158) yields 0.85 Angstrom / 15.8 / 19.5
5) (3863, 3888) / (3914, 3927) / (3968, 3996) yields -1.96 Angstrom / 16.9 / 15.8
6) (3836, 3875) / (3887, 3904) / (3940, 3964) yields 2.67 Angstrom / 17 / 17.5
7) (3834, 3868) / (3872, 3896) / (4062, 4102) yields 2.68 Angstrom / 16.2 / 19.3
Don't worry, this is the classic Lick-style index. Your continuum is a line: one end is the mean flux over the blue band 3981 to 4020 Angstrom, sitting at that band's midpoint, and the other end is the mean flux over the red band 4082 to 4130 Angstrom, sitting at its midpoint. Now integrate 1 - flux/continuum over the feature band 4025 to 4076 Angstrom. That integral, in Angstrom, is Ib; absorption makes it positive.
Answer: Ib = -3.8 Angstrom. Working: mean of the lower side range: 19.8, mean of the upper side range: 17.9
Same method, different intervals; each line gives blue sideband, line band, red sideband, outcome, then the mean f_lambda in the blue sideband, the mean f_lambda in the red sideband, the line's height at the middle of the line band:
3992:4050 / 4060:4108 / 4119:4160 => 3.2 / 20.4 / 20.2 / 20.3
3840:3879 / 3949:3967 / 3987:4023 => 3.1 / 17.4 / 20.4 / 19.4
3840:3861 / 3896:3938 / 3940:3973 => -1.6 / 17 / 15.7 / 16.2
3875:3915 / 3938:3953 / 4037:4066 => -0.6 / 15.6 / 20.5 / 17.2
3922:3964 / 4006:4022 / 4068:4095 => -2.1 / 16.9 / 19.9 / 18.4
